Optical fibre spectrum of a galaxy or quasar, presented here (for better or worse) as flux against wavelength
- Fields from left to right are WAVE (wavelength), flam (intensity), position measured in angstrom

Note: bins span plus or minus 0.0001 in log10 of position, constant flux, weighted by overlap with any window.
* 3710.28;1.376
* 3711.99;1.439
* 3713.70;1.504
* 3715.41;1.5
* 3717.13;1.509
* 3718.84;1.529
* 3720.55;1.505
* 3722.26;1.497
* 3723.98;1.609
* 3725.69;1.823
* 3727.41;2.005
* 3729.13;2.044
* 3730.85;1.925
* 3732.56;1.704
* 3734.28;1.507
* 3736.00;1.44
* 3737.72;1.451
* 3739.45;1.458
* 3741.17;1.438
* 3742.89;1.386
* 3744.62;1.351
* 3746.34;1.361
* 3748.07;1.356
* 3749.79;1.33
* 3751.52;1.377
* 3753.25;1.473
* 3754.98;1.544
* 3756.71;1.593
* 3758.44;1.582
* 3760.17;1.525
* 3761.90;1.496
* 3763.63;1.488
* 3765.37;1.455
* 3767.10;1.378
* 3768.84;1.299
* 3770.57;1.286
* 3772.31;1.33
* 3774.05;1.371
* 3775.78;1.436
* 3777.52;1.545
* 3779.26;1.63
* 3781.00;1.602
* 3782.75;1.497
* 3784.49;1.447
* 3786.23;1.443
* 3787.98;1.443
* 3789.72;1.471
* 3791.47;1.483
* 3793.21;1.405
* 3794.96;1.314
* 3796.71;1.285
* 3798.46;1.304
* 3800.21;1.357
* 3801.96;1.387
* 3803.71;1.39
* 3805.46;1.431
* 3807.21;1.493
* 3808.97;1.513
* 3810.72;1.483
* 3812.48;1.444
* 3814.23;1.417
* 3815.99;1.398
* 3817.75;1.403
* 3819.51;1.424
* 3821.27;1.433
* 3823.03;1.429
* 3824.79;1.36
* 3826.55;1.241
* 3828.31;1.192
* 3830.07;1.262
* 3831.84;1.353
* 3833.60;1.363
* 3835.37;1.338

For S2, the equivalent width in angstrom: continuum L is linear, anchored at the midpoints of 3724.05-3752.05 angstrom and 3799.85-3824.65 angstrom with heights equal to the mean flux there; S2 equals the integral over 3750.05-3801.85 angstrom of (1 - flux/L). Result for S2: 1.84 angstrom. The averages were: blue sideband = 1.56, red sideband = 1.43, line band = 1.44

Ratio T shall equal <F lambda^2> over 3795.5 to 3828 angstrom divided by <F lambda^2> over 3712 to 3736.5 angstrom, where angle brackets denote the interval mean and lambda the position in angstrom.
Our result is 0.89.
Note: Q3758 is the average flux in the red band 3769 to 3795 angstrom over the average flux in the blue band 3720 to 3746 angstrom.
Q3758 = 0.90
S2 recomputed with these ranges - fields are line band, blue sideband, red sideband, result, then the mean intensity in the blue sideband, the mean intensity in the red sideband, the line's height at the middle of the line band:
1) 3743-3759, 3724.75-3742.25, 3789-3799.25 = 1.5 angstrom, 1.68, 1.38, 1.59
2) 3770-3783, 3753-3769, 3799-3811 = 0.0 angstrom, 1.49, 1.43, 1.47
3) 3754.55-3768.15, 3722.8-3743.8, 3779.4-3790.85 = 0.5 angstrom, 1.65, 1.49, 1.56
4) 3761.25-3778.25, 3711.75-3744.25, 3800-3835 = 1.0 angstrom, 1.59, 1.39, 1.5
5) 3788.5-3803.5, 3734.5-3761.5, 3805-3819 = 0.7 angstrom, 1.45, 1.45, 1.45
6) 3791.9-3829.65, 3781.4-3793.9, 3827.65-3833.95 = -0.5 angstrom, 1.46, 1.29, 1.37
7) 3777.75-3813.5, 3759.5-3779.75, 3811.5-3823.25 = -0.4 angstrom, 1.43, 1.42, 1.43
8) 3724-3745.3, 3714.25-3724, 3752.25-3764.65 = -1.5 angstrom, 1.52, 1.53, 1.52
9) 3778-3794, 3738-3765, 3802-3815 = -0.5 angstrom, 1.45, 1.45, 1.45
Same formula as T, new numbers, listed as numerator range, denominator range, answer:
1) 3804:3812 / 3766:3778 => 1.09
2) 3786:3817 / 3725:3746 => 0.90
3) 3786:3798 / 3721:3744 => 0.89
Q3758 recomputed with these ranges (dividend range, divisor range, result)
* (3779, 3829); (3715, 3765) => 0.92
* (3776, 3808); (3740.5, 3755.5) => 1.03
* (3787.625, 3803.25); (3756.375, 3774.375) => 0.96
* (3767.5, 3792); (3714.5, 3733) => 0.85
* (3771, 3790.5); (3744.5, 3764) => 1.01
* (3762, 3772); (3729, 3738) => 0.83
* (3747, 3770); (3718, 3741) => 0.88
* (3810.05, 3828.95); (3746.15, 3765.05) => 0.94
